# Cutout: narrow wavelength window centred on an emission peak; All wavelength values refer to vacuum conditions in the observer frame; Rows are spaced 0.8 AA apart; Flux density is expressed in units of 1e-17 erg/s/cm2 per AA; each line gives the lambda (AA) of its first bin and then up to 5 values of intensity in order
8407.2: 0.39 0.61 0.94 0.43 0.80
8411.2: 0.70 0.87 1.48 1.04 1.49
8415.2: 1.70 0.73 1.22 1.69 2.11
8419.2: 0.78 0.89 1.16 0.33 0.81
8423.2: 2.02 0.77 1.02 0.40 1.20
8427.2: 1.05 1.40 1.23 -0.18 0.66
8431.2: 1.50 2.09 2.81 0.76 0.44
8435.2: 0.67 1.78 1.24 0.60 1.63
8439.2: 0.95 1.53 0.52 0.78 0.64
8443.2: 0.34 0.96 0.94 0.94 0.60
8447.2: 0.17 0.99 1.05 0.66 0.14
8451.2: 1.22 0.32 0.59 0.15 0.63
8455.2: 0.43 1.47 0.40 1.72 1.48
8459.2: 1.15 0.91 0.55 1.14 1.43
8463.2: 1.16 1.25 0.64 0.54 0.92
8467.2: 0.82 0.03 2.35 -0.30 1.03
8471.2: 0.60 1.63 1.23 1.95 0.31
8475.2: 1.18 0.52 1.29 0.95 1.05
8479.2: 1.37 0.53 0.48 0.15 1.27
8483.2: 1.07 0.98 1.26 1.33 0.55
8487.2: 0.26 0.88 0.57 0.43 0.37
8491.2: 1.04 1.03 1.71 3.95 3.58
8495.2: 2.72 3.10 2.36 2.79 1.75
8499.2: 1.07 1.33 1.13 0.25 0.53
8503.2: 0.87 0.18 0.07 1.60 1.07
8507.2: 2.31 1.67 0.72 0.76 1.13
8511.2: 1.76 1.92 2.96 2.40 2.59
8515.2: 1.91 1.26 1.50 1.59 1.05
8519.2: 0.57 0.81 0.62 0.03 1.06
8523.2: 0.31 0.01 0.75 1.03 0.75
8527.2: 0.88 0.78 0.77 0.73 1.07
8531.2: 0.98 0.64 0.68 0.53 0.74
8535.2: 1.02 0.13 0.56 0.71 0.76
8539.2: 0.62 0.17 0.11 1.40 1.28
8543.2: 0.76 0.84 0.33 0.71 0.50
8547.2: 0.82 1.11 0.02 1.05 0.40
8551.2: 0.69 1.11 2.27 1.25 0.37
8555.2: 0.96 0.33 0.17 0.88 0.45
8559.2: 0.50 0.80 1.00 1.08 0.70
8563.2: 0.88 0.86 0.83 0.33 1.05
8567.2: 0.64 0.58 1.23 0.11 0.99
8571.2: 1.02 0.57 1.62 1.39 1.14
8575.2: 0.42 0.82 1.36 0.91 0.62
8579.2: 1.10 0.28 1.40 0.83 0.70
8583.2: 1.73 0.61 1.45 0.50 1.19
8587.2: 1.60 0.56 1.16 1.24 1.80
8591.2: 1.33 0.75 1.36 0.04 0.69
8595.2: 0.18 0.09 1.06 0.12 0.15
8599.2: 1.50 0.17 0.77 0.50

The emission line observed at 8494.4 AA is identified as [S II] 6716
